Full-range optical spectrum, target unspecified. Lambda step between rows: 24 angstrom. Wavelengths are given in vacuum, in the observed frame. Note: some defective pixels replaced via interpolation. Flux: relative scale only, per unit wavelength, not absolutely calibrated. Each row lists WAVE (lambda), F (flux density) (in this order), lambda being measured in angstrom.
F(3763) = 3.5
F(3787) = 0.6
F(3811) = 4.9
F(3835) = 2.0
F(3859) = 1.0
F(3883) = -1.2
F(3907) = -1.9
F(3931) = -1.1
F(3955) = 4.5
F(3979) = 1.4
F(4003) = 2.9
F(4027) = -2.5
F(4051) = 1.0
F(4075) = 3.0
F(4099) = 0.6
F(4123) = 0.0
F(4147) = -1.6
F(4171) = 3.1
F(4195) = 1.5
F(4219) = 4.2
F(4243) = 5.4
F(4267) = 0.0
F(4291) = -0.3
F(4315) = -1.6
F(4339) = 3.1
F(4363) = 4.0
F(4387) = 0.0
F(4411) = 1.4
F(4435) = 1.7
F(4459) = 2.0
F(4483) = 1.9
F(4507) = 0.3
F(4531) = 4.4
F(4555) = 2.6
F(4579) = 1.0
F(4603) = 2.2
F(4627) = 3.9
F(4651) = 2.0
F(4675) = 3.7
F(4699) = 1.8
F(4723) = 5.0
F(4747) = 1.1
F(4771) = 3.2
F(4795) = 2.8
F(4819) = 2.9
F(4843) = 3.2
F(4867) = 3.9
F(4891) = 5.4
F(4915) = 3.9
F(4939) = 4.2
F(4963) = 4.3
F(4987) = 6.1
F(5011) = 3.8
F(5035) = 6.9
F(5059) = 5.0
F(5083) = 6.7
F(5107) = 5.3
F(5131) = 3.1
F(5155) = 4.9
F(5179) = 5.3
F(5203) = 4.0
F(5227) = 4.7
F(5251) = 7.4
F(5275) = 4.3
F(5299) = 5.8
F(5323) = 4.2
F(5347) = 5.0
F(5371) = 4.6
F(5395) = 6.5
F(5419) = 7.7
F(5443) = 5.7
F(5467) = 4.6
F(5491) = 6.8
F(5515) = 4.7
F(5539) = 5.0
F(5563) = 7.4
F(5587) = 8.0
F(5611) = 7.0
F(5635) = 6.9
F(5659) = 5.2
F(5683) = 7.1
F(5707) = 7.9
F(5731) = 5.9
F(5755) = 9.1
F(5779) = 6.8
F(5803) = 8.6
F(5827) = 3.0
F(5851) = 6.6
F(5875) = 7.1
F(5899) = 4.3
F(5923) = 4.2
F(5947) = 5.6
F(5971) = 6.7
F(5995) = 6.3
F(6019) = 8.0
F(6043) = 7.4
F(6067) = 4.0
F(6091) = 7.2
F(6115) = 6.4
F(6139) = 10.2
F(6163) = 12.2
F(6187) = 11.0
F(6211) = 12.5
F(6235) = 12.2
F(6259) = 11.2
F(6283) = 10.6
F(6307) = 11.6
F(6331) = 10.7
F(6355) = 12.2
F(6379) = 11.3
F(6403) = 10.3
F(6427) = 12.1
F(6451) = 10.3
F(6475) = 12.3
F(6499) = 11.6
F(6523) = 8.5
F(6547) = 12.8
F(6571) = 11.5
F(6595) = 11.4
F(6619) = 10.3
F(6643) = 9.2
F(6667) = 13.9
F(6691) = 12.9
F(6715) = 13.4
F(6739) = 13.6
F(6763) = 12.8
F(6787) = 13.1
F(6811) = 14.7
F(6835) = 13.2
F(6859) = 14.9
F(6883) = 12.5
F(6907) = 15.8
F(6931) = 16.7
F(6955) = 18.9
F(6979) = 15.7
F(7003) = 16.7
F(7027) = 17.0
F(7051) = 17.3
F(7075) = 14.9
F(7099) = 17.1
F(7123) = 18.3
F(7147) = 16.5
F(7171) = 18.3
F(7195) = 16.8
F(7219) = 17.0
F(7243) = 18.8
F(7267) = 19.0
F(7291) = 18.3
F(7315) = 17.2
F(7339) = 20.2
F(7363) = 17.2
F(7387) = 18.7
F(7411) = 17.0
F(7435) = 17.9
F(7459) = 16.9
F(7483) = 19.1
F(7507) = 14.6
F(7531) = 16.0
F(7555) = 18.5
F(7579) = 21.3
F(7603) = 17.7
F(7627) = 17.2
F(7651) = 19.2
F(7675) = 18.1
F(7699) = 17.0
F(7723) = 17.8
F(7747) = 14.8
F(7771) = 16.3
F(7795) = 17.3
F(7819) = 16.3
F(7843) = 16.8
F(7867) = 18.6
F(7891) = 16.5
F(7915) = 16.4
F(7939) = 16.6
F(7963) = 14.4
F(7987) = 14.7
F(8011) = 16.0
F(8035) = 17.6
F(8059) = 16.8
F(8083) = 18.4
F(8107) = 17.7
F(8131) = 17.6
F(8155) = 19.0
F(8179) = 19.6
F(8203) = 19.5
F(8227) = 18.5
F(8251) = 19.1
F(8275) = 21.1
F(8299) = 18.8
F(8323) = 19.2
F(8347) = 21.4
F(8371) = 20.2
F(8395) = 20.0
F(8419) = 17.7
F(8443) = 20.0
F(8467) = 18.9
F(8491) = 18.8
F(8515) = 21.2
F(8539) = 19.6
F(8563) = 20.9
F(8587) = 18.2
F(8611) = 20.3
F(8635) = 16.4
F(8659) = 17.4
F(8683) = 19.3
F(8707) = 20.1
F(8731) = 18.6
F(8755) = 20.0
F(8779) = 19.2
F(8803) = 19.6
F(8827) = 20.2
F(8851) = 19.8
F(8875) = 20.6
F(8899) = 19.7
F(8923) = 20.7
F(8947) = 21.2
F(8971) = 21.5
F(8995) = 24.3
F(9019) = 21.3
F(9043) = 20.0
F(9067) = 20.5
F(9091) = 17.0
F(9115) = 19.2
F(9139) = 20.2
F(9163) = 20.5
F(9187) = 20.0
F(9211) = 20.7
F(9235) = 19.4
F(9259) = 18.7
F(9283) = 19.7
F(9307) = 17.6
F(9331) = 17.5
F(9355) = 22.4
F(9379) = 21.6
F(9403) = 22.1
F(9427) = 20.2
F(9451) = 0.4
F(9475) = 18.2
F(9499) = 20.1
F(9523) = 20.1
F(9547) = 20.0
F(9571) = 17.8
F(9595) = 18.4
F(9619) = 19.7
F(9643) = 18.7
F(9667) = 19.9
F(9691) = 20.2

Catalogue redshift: 0.54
